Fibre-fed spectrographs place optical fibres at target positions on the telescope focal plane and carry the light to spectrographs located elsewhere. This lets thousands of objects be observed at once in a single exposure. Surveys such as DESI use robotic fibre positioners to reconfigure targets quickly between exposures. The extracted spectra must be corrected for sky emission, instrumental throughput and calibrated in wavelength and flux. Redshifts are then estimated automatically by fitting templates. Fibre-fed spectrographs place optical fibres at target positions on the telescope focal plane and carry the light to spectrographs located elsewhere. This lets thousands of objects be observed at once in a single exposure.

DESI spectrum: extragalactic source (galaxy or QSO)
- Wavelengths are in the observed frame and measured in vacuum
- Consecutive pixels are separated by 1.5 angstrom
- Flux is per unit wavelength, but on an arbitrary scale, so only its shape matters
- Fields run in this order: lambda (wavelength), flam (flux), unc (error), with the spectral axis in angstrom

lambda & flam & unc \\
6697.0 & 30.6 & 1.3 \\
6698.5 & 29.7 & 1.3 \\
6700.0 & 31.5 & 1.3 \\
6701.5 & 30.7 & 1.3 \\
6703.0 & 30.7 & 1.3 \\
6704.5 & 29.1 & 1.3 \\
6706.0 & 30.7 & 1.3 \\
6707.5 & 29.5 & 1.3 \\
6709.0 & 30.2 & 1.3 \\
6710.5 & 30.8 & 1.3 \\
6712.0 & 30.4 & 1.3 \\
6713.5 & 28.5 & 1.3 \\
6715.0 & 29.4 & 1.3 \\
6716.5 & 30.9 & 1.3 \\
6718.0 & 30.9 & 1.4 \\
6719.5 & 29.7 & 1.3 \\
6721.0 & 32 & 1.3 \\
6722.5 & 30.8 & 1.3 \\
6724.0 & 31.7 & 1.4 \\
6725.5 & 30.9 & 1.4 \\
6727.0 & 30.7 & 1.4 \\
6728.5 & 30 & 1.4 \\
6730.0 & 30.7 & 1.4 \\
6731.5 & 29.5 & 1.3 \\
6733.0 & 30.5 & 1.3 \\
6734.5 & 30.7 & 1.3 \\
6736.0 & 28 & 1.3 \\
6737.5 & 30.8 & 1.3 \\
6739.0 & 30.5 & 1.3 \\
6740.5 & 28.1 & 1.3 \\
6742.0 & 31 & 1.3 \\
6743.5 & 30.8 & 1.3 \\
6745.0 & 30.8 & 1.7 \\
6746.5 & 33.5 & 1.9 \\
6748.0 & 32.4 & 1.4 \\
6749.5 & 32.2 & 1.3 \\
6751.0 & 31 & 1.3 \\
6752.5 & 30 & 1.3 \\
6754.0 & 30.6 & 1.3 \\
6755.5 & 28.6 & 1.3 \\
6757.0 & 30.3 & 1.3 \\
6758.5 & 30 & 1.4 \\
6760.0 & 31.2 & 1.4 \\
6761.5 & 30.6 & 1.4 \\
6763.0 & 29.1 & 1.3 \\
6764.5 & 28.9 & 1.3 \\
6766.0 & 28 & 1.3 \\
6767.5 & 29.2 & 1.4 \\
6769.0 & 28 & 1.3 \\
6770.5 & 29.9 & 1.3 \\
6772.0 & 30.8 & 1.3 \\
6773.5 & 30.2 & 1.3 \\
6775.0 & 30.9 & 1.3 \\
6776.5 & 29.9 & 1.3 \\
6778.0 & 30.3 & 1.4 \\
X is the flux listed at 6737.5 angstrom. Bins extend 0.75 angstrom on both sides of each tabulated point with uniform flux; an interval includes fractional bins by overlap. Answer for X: 30.8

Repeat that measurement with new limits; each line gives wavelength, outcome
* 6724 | 31.7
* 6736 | 28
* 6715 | 29.4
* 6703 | 30.7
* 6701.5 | 30.7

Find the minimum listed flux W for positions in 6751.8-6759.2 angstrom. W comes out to 28.6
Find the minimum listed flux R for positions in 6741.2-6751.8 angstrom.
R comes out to 30.8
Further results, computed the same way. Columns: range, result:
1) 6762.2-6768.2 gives 28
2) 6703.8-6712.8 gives 29.1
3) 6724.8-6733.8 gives 29.5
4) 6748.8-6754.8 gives 30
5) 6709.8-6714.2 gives 28.5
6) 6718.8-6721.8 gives 29.7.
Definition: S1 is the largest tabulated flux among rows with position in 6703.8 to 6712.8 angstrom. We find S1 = 30.8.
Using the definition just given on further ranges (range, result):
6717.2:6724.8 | 32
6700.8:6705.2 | 30.7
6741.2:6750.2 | 33.5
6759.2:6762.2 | 31.2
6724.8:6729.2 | 30.9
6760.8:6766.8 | 30.6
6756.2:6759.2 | 30.3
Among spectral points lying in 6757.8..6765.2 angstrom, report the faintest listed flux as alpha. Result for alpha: 28.9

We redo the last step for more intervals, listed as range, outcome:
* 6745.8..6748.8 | 32.4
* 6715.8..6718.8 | 30.9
